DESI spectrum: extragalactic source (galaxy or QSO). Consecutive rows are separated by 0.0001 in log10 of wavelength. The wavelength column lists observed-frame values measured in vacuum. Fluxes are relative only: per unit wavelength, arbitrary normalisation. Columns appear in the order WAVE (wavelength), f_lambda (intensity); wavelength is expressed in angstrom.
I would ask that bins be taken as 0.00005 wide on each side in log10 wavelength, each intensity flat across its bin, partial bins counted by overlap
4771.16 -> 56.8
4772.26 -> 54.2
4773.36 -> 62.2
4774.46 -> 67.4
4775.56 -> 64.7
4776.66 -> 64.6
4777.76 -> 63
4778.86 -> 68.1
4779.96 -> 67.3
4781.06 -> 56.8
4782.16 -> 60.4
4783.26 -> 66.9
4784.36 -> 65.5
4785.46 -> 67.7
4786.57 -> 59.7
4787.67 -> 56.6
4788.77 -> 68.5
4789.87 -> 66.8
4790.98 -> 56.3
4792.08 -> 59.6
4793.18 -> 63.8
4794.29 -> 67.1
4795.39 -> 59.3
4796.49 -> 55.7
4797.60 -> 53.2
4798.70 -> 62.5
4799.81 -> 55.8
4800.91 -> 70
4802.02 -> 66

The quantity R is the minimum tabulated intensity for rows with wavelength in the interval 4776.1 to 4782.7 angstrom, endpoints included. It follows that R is 56.8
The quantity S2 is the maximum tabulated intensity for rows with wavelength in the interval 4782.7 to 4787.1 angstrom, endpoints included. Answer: 67.7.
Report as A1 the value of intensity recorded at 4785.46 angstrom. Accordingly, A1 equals 67.7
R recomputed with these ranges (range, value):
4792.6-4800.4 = 53.2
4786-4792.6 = 56.3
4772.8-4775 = 62.2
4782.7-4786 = 65.5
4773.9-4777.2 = 64.6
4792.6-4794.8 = 63.8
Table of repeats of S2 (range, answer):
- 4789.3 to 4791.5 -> 66.8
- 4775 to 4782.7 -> 68.1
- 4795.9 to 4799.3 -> 62.5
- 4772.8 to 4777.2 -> 67.4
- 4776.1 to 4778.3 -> 64.6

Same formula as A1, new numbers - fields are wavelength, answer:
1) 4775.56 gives 64.7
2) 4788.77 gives 68.5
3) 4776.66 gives 64.6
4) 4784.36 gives 65.5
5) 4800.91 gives 70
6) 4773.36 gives 62.2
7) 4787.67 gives 56.6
